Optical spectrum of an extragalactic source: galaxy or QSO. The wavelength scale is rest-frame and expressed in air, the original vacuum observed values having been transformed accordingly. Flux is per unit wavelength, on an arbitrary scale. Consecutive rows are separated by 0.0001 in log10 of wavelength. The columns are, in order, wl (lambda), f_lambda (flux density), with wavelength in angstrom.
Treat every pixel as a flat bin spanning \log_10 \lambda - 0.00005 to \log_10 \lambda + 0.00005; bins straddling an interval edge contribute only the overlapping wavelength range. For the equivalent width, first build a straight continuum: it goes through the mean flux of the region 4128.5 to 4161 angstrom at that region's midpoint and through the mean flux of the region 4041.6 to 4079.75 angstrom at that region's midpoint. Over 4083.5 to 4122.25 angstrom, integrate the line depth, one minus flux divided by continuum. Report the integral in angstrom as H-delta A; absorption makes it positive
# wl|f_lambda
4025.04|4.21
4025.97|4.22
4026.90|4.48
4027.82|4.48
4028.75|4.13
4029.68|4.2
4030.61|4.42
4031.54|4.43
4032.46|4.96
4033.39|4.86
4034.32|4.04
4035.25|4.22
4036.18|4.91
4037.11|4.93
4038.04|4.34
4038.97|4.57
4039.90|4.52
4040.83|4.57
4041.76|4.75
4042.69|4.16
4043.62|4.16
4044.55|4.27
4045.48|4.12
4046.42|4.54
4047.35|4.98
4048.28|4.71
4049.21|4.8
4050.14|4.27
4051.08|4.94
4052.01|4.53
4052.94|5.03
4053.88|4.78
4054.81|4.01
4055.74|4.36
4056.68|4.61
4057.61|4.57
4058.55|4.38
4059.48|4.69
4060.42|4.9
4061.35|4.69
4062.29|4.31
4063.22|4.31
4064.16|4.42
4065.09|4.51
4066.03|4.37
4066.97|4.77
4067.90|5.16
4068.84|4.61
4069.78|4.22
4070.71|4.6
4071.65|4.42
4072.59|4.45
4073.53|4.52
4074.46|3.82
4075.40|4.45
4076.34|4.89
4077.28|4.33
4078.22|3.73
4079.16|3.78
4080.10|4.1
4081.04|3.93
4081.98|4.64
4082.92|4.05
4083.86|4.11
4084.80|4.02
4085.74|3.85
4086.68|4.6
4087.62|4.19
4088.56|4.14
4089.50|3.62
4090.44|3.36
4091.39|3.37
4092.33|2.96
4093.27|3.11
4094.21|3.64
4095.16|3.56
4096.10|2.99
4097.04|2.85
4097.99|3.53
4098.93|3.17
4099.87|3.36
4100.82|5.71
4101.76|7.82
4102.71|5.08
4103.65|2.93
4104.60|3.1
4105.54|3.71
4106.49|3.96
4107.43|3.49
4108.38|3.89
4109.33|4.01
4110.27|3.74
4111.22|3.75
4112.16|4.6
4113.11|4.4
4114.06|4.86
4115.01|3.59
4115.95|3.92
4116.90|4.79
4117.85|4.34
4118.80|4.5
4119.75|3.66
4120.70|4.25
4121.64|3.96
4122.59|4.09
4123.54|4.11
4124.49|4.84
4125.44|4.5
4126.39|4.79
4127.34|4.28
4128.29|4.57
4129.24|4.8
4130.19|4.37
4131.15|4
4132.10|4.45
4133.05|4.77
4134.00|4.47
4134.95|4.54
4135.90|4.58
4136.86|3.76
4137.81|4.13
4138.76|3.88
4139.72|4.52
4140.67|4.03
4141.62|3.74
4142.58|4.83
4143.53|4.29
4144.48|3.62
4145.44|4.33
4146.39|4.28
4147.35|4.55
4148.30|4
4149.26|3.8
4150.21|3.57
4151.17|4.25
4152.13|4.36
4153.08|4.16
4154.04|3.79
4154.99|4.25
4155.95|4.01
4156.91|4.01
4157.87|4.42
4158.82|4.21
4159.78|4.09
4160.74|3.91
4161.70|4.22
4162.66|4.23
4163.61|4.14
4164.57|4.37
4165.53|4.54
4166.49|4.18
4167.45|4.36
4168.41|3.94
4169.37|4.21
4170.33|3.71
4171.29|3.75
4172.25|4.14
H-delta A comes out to 3.36 angstrom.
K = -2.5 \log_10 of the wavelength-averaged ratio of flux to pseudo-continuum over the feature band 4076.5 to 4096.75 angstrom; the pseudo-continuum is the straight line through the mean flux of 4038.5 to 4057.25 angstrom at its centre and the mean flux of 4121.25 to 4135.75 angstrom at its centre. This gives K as 0.18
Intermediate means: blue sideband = 4.53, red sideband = 4.44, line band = 3.82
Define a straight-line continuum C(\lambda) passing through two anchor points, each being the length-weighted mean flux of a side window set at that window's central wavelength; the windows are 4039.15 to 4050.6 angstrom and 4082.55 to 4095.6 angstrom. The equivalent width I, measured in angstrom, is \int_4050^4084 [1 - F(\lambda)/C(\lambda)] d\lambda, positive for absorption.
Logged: -2.7 angstrom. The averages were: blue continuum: 4.49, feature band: 4.44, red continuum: 3.75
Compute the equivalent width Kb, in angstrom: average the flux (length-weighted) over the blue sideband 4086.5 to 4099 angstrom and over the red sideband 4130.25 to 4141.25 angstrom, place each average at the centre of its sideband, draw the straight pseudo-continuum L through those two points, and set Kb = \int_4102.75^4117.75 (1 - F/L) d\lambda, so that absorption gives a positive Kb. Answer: -0.6 angstrom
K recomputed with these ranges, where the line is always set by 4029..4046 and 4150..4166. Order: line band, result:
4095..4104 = 0.04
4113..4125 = 0.00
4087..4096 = 0.22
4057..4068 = -0.04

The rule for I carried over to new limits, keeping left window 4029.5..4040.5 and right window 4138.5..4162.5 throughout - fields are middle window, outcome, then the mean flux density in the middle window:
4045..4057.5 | -0.30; 4.59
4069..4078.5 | 0.08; 4.36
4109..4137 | -0.62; 4.32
